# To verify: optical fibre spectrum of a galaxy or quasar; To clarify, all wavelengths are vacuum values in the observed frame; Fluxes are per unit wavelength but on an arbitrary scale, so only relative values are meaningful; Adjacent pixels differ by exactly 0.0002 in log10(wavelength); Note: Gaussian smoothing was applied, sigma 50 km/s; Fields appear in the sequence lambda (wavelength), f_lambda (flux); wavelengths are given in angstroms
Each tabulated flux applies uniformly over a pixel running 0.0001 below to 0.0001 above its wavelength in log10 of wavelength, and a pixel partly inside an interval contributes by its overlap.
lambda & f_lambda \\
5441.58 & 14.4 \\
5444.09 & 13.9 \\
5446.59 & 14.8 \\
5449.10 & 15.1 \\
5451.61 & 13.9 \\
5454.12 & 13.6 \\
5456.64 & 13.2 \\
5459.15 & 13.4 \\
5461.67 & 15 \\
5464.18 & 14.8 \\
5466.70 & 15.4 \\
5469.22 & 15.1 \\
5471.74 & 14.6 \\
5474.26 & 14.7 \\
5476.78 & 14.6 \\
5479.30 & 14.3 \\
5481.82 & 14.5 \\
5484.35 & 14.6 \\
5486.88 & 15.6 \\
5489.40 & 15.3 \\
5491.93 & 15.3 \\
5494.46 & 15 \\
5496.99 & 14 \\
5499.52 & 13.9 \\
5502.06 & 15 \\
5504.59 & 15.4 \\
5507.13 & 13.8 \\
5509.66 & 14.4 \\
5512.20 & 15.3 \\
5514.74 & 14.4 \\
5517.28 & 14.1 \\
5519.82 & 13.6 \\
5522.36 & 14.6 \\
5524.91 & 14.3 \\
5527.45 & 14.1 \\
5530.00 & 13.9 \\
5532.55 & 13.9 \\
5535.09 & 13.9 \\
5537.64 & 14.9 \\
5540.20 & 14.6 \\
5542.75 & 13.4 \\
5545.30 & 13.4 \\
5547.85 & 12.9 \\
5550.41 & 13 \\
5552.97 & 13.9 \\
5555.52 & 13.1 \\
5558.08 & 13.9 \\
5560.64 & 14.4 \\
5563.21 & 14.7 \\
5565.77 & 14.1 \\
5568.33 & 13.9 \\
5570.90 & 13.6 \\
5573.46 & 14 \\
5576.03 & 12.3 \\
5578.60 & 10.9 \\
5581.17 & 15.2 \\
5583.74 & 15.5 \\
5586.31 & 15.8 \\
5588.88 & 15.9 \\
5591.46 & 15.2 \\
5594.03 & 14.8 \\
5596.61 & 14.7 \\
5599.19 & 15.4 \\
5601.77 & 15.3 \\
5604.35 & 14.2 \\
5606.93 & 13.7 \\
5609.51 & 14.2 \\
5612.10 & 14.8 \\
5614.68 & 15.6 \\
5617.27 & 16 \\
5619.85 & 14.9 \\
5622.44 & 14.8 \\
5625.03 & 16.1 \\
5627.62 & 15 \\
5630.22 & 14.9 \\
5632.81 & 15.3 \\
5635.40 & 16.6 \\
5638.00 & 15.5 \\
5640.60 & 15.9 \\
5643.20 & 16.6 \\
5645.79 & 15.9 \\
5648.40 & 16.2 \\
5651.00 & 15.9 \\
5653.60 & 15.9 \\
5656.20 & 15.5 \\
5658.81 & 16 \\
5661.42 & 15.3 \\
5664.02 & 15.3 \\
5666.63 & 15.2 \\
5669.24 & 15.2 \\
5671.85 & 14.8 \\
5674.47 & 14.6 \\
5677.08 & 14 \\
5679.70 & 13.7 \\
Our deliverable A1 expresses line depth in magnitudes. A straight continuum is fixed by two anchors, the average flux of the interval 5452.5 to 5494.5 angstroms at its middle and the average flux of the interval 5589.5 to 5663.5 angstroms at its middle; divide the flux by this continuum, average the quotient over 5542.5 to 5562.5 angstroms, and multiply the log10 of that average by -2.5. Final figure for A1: 0.11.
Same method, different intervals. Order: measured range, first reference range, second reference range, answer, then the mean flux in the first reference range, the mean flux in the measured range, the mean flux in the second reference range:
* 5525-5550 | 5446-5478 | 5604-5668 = 0.08 mag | 14.5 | 13.9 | 15.4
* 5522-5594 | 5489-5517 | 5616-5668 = 0.07 mag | 14.7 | 14.1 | 15.6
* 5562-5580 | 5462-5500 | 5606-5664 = 0.14 mag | 14.8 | 13.4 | 15.5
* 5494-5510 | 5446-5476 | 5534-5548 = -0.02 mag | 14.5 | 14.5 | 13.9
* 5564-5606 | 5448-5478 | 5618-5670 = 0.06 mag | 14.4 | 14.4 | 15.6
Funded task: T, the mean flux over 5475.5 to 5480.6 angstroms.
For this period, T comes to 14.5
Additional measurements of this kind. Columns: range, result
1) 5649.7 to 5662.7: 15.7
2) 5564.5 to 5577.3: 13.6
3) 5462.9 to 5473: 15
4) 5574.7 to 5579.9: 11.6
